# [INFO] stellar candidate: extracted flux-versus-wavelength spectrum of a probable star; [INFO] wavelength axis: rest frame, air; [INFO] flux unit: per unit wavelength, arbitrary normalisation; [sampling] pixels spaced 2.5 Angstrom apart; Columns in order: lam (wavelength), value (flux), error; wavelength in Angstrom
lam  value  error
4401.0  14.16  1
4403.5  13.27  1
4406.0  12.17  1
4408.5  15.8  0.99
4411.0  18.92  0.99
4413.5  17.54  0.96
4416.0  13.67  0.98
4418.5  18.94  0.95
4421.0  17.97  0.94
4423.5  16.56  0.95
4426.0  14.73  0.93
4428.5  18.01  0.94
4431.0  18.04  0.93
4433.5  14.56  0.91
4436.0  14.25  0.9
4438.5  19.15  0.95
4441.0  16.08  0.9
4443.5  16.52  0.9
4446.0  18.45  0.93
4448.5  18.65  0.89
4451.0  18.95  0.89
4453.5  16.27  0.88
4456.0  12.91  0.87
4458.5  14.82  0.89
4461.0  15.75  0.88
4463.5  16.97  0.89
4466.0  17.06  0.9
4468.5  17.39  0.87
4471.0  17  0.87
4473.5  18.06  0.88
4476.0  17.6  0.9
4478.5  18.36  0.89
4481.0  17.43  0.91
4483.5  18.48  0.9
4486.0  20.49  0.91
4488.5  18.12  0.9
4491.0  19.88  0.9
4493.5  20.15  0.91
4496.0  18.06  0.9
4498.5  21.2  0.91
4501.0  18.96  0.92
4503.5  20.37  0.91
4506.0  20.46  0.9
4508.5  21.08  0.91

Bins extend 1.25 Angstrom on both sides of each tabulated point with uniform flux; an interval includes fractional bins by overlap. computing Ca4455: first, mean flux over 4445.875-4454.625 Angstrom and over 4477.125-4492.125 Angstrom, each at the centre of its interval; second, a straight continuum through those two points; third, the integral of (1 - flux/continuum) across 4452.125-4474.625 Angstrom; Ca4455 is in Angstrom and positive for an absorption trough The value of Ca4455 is 2.6 Angstrom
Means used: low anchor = 18.1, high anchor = 18.8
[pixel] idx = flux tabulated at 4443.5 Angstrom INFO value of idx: 16.52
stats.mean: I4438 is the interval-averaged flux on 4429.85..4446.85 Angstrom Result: 16.7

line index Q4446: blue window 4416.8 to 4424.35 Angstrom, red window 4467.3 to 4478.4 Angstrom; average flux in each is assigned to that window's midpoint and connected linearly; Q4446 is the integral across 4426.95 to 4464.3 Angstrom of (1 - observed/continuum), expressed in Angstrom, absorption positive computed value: 2.2 Angstrom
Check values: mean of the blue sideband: 17.6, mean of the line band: 16.6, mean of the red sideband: 17.6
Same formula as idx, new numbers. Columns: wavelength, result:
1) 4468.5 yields 17.39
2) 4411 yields 18.92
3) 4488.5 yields 18.12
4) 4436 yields 14.25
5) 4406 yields 12.17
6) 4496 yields 18.06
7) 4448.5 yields 18.65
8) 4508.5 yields 21.08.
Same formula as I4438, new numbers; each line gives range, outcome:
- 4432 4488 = 17.1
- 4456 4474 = 16.4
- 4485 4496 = 19.5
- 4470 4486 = 18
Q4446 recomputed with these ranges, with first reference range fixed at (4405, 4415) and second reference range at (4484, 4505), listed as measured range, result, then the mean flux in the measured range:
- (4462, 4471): 0.7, 17.1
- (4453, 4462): 1.6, 14.8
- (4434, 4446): 0.6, 16.6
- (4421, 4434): 0.2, 16.6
